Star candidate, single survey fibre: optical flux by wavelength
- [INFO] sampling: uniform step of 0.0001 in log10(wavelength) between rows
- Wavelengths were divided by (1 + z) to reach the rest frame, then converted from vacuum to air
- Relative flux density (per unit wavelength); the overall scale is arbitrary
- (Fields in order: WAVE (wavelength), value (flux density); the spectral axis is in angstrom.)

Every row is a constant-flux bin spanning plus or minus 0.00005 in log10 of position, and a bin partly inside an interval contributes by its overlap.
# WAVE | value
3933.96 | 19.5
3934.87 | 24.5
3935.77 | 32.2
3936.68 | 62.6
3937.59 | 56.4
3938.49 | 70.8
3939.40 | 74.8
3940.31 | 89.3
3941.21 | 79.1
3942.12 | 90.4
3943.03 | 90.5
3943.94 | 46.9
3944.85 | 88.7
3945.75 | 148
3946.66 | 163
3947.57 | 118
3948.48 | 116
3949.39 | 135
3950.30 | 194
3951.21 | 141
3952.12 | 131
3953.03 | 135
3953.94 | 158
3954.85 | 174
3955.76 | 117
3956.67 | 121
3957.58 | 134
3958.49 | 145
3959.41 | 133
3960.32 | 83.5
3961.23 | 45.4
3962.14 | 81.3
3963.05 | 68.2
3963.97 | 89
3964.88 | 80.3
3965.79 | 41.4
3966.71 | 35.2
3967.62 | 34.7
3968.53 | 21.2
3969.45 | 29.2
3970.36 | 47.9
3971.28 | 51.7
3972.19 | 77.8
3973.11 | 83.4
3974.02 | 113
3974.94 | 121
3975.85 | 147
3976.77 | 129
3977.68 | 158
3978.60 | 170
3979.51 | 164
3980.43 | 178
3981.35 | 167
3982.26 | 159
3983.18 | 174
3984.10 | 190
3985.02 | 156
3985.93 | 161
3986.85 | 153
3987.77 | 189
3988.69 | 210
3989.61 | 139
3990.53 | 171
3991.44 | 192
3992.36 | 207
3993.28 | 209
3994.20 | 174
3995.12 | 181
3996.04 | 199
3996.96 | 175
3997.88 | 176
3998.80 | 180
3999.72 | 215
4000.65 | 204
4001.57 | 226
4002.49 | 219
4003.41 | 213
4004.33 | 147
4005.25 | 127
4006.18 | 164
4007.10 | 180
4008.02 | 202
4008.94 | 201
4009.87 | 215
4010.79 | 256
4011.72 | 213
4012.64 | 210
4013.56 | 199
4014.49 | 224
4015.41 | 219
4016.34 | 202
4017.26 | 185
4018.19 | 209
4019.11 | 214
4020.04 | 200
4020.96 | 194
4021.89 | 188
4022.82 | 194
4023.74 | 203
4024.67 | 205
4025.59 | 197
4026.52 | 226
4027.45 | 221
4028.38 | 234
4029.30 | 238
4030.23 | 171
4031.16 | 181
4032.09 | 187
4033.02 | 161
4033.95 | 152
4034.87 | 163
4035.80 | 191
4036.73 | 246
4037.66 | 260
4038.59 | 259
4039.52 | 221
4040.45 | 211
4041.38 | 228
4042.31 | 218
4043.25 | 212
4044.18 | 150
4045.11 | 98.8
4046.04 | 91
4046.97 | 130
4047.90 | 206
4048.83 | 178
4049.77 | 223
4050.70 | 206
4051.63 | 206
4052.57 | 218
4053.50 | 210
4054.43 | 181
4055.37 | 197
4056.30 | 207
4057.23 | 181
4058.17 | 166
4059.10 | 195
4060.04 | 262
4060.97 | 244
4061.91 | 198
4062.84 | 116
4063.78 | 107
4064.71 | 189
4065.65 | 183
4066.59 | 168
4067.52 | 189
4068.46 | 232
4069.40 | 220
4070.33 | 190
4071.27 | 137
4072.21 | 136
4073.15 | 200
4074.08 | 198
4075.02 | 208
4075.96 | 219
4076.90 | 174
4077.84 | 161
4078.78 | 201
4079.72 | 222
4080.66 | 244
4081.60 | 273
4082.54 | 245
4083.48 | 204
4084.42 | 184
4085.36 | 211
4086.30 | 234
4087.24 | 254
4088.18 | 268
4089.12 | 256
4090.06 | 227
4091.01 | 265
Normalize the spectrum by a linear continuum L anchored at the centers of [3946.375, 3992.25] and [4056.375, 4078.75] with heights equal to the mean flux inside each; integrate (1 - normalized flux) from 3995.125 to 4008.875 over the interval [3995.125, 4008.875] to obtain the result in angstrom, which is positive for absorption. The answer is -4.0 angstrom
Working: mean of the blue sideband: 125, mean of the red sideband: 186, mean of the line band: 188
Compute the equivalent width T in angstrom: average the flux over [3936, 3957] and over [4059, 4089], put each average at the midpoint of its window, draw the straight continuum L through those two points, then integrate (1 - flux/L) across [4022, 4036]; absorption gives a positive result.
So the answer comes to -1.99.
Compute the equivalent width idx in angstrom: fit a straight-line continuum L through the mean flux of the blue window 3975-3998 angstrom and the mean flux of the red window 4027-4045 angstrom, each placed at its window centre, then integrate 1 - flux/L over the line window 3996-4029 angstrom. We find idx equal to -2.2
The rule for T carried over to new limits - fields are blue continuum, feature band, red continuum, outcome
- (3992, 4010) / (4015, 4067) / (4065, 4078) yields -1.7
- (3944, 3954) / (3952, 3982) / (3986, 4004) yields 9.8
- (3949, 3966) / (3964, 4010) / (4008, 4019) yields 5.7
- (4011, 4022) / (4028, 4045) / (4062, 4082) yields -0.2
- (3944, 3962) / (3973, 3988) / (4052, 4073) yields -1.2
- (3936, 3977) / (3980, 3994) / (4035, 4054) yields -4.8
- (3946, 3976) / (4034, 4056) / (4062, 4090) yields -2.7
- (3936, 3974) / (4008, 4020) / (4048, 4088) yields -5.0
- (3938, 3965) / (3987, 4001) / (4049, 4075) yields -4.4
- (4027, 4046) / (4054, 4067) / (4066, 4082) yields 0.8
